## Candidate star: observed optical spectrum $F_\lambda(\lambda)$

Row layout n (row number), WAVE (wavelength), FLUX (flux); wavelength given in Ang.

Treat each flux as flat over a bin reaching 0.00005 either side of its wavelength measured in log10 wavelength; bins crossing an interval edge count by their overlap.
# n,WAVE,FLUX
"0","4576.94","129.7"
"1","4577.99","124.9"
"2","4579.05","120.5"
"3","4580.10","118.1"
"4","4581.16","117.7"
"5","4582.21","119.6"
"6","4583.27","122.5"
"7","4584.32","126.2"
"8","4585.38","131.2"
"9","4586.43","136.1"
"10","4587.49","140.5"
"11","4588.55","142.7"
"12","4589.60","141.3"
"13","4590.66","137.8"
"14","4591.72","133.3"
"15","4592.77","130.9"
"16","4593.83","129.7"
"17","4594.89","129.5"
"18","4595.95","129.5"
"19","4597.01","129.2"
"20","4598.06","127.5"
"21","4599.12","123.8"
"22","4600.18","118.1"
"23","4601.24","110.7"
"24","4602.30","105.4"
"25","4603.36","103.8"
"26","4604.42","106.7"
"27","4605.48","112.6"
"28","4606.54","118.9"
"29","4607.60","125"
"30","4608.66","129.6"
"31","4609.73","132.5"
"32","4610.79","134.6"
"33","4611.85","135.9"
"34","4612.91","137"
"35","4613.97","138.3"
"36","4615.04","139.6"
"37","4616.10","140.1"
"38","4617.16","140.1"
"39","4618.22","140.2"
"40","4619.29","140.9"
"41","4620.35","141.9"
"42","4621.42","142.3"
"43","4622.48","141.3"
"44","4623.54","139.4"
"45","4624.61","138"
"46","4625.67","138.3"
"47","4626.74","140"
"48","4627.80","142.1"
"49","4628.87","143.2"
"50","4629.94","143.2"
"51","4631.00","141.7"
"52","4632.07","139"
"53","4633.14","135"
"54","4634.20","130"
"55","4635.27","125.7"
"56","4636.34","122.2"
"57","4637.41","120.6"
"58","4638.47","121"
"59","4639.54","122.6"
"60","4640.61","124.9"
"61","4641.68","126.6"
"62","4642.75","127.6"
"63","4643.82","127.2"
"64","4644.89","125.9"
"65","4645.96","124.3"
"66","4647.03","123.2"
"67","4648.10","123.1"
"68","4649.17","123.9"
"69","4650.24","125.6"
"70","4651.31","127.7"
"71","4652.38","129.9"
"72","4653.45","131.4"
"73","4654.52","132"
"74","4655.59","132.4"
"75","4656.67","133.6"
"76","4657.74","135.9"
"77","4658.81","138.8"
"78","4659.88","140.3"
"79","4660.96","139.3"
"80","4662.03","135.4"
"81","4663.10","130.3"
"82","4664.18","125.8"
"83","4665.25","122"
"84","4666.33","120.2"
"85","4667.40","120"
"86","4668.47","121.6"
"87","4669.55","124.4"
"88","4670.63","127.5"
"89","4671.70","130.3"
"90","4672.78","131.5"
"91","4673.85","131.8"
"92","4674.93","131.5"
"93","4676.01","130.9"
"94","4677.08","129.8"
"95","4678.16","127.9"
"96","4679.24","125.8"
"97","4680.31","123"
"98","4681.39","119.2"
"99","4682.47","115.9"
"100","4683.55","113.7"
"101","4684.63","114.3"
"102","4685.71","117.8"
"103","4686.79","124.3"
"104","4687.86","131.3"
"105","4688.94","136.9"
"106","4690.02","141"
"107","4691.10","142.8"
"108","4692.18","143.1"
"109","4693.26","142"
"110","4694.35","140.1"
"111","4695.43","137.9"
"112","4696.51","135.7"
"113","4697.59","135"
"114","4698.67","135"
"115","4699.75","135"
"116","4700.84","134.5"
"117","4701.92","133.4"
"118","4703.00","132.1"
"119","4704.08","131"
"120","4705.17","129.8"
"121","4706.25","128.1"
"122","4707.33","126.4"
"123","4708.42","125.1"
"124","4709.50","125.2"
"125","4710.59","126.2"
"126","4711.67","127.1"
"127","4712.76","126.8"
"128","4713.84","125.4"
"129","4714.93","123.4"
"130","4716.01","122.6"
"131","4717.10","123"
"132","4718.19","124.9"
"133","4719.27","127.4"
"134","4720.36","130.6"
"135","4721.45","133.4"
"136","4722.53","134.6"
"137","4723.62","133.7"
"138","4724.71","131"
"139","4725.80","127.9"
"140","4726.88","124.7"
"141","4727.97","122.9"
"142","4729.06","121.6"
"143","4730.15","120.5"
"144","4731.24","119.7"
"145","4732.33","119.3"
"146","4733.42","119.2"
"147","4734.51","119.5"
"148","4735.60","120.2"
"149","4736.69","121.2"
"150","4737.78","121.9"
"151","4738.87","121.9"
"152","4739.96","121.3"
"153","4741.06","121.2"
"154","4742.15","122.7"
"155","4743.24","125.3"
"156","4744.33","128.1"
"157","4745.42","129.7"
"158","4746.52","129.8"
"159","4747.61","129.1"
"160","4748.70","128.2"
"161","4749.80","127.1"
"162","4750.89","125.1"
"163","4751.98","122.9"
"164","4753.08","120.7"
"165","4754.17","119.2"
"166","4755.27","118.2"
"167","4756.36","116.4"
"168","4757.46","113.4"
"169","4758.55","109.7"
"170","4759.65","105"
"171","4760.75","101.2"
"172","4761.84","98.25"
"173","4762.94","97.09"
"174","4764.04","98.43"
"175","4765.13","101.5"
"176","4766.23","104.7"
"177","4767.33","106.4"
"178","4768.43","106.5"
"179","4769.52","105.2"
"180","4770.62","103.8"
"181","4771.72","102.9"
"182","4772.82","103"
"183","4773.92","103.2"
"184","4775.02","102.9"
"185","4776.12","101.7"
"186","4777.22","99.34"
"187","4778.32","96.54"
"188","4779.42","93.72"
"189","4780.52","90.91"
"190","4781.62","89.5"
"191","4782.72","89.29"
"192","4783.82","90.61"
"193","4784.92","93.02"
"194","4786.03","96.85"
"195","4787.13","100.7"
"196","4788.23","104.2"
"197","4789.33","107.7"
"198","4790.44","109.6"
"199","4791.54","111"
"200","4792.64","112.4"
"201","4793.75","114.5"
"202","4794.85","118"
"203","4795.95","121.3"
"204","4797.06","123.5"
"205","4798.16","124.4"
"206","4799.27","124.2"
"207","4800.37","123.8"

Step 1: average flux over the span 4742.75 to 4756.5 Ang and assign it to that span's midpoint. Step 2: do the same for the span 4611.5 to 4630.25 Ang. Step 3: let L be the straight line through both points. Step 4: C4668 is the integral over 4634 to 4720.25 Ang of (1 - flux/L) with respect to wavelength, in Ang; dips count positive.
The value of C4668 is 3.1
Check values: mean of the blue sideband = 140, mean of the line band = 128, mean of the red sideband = 125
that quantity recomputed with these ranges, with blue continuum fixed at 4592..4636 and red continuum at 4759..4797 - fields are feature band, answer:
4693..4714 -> -2.86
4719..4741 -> -2.65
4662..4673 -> -0.33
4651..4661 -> -0.80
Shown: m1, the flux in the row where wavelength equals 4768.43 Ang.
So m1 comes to 106.5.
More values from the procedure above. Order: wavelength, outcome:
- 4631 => 141.7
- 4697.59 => 135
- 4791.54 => 111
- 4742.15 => 122.7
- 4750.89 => 125.1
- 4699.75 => 135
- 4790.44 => 109.6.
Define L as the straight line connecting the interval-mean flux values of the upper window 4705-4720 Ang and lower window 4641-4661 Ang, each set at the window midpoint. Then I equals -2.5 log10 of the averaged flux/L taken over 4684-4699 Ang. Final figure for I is -0.06 mag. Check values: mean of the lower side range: 130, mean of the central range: 134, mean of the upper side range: 126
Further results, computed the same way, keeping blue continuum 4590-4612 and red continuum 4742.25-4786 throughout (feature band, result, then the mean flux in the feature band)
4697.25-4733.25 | -0.132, 128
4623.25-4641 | -0.105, 133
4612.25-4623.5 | -0.148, 140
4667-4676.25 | -0.093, 128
